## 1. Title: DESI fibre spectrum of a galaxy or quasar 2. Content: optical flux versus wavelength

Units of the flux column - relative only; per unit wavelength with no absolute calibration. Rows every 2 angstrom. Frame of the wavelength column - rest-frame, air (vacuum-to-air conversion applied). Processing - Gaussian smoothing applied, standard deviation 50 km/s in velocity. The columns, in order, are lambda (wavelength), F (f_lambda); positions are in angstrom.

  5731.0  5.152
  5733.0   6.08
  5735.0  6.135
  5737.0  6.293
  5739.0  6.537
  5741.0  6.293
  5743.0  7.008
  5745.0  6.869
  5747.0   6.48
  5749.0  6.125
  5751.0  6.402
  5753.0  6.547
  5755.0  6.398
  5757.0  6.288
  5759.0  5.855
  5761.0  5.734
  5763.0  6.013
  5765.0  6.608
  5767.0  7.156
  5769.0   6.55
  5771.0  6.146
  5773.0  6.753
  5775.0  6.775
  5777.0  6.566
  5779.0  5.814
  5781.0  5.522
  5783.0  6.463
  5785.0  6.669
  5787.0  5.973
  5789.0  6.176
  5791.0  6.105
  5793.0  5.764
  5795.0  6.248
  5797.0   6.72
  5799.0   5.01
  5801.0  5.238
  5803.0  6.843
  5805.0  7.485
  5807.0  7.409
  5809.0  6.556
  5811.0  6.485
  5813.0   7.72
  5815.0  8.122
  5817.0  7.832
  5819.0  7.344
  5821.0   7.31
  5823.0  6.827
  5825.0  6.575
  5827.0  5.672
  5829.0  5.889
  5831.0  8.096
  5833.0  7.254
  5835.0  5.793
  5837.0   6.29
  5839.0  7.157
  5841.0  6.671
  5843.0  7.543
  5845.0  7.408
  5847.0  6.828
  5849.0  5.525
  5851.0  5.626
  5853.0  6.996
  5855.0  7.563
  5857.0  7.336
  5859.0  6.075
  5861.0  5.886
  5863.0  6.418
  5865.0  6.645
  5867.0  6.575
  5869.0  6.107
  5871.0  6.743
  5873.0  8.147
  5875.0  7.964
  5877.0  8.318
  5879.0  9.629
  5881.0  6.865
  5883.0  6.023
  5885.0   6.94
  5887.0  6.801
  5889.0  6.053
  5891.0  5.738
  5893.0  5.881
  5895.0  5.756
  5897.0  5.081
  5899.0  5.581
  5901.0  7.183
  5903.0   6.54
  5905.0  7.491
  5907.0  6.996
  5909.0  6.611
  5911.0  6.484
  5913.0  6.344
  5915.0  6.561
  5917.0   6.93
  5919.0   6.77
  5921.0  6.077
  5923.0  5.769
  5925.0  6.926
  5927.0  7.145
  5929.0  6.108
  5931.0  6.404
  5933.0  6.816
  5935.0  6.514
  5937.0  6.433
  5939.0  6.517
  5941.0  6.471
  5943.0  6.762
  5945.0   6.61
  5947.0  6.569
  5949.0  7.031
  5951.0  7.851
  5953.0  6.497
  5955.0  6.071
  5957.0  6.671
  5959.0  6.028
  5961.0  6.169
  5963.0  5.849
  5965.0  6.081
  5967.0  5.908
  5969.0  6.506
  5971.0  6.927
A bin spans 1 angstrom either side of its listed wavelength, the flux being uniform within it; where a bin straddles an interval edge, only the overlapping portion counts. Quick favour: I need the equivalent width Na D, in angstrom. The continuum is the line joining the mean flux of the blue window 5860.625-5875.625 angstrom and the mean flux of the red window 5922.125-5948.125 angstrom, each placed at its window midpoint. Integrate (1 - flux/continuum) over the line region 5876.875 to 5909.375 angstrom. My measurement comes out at 0.42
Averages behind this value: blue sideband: 6.82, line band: 6.63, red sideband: 6.55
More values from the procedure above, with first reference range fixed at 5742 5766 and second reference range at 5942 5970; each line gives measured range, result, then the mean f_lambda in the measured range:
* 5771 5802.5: 1.2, 6.13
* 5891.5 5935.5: 0.0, 6.44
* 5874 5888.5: -2.3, 7.46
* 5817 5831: -0.9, 6.8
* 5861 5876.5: -1.2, 6.92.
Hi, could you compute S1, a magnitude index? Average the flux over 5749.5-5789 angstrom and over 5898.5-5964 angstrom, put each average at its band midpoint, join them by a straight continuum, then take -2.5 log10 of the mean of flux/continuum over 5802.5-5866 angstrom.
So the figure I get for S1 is -0.07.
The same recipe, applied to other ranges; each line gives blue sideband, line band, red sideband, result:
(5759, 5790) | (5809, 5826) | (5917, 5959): -0.135 mag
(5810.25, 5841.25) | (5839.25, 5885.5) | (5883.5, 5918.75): -0.043 mag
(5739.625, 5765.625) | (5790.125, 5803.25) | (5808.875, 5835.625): 0.140 mag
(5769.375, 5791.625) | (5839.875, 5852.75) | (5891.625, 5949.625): -0.042 mag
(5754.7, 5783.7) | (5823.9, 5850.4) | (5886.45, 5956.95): -0.044 mag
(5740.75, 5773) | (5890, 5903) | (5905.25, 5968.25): 0.102 mag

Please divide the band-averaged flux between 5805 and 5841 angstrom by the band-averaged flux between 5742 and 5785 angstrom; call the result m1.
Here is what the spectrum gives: 1.09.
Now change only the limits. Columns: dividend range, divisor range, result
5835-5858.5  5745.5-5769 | 1.06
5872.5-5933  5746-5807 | 1.06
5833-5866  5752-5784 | 1.05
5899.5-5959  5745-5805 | 1.06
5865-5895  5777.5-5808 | 1.11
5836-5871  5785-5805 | 1.08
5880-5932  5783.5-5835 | 0.96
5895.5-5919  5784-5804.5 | 1.07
